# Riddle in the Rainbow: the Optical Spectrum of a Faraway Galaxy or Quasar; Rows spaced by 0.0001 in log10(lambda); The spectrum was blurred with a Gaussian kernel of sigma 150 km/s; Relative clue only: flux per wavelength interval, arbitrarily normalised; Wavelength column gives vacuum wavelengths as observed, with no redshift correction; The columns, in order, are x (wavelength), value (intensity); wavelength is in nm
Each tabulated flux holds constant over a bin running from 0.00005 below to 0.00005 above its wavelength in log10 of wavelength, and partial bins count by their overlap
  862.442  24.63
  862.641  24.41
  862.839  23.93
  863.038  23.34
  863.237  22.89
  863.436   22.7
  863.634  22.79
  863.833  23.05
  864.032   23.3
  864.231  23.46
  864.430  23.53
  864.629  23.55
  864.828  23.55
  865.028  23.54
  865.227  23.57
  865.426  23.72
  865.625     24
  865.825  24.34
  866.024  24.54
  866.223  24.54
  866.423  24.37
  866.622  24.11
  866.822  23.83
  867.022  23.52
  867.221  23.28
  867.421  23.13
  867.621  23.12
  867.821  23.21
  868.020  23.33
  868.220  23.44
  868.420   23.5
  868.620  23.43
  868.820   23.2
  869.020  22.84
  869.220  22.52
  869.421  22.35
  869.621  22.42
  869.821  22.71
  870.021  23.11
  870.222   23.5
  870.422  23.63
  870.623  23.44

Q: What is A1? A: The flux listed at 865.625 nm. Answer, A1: 24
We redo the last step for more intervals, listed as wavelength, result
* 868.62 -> 23.43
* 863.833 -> 23.05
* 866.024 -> 24.54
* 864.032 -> 23.3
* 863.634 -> 22.79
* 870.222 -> 23.5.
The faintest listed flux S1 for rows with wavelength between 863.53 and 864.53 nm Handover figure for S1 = 22.79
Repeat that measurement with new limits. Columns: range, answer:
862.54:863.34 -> 22.89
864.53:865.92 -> 23.54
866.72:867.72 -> 23.12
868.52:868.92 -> 23.2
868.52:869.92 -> 22.35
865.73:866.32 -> 24.34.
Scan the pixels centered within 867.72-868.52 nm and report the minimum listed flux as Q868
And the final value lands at 23.21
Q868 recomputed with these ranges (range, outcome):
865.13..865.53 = 23.57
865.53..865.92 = 24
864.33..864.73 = 23.53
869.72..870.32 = 22.71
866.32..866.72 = 24.11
